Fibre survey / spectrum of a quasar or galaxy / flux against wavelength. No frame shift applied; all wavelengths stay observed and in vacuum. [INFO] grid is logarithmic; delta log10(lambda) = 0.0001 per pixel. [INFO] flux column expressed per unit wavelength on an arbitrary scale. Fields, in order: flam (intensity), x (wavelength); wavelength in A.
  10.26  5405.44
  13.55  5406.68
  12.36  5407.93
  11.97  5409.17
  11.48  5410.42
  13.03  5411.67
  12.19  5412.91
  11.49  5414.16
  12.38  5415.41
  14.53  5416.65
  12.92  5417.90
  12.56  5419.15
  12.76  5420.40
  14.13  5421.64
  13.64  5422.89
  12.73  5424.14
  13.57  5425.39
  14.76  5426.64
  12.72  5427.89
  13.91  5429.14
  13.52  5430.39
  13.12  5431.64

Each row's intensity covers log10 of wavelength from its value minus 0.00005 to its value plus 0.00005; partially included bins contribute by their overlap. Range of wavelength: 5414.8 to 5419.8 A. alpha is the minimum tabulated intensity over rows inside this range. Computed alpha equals 12.38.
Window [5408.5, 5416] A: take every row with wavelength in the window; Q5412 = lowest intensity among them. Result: 11.48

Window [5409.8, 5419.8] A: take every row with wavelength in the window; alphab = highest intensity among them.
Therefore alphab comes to 14.53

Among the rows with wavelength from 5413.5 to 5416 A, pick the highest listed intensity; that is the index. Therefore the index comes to 12.38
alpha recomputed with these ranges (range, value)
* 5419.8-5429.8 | 12.72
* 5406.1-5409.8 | 11.97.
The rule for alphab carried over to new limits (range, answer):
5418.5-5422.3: 14.13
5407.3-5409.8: 12.36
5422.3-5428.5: 14.76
